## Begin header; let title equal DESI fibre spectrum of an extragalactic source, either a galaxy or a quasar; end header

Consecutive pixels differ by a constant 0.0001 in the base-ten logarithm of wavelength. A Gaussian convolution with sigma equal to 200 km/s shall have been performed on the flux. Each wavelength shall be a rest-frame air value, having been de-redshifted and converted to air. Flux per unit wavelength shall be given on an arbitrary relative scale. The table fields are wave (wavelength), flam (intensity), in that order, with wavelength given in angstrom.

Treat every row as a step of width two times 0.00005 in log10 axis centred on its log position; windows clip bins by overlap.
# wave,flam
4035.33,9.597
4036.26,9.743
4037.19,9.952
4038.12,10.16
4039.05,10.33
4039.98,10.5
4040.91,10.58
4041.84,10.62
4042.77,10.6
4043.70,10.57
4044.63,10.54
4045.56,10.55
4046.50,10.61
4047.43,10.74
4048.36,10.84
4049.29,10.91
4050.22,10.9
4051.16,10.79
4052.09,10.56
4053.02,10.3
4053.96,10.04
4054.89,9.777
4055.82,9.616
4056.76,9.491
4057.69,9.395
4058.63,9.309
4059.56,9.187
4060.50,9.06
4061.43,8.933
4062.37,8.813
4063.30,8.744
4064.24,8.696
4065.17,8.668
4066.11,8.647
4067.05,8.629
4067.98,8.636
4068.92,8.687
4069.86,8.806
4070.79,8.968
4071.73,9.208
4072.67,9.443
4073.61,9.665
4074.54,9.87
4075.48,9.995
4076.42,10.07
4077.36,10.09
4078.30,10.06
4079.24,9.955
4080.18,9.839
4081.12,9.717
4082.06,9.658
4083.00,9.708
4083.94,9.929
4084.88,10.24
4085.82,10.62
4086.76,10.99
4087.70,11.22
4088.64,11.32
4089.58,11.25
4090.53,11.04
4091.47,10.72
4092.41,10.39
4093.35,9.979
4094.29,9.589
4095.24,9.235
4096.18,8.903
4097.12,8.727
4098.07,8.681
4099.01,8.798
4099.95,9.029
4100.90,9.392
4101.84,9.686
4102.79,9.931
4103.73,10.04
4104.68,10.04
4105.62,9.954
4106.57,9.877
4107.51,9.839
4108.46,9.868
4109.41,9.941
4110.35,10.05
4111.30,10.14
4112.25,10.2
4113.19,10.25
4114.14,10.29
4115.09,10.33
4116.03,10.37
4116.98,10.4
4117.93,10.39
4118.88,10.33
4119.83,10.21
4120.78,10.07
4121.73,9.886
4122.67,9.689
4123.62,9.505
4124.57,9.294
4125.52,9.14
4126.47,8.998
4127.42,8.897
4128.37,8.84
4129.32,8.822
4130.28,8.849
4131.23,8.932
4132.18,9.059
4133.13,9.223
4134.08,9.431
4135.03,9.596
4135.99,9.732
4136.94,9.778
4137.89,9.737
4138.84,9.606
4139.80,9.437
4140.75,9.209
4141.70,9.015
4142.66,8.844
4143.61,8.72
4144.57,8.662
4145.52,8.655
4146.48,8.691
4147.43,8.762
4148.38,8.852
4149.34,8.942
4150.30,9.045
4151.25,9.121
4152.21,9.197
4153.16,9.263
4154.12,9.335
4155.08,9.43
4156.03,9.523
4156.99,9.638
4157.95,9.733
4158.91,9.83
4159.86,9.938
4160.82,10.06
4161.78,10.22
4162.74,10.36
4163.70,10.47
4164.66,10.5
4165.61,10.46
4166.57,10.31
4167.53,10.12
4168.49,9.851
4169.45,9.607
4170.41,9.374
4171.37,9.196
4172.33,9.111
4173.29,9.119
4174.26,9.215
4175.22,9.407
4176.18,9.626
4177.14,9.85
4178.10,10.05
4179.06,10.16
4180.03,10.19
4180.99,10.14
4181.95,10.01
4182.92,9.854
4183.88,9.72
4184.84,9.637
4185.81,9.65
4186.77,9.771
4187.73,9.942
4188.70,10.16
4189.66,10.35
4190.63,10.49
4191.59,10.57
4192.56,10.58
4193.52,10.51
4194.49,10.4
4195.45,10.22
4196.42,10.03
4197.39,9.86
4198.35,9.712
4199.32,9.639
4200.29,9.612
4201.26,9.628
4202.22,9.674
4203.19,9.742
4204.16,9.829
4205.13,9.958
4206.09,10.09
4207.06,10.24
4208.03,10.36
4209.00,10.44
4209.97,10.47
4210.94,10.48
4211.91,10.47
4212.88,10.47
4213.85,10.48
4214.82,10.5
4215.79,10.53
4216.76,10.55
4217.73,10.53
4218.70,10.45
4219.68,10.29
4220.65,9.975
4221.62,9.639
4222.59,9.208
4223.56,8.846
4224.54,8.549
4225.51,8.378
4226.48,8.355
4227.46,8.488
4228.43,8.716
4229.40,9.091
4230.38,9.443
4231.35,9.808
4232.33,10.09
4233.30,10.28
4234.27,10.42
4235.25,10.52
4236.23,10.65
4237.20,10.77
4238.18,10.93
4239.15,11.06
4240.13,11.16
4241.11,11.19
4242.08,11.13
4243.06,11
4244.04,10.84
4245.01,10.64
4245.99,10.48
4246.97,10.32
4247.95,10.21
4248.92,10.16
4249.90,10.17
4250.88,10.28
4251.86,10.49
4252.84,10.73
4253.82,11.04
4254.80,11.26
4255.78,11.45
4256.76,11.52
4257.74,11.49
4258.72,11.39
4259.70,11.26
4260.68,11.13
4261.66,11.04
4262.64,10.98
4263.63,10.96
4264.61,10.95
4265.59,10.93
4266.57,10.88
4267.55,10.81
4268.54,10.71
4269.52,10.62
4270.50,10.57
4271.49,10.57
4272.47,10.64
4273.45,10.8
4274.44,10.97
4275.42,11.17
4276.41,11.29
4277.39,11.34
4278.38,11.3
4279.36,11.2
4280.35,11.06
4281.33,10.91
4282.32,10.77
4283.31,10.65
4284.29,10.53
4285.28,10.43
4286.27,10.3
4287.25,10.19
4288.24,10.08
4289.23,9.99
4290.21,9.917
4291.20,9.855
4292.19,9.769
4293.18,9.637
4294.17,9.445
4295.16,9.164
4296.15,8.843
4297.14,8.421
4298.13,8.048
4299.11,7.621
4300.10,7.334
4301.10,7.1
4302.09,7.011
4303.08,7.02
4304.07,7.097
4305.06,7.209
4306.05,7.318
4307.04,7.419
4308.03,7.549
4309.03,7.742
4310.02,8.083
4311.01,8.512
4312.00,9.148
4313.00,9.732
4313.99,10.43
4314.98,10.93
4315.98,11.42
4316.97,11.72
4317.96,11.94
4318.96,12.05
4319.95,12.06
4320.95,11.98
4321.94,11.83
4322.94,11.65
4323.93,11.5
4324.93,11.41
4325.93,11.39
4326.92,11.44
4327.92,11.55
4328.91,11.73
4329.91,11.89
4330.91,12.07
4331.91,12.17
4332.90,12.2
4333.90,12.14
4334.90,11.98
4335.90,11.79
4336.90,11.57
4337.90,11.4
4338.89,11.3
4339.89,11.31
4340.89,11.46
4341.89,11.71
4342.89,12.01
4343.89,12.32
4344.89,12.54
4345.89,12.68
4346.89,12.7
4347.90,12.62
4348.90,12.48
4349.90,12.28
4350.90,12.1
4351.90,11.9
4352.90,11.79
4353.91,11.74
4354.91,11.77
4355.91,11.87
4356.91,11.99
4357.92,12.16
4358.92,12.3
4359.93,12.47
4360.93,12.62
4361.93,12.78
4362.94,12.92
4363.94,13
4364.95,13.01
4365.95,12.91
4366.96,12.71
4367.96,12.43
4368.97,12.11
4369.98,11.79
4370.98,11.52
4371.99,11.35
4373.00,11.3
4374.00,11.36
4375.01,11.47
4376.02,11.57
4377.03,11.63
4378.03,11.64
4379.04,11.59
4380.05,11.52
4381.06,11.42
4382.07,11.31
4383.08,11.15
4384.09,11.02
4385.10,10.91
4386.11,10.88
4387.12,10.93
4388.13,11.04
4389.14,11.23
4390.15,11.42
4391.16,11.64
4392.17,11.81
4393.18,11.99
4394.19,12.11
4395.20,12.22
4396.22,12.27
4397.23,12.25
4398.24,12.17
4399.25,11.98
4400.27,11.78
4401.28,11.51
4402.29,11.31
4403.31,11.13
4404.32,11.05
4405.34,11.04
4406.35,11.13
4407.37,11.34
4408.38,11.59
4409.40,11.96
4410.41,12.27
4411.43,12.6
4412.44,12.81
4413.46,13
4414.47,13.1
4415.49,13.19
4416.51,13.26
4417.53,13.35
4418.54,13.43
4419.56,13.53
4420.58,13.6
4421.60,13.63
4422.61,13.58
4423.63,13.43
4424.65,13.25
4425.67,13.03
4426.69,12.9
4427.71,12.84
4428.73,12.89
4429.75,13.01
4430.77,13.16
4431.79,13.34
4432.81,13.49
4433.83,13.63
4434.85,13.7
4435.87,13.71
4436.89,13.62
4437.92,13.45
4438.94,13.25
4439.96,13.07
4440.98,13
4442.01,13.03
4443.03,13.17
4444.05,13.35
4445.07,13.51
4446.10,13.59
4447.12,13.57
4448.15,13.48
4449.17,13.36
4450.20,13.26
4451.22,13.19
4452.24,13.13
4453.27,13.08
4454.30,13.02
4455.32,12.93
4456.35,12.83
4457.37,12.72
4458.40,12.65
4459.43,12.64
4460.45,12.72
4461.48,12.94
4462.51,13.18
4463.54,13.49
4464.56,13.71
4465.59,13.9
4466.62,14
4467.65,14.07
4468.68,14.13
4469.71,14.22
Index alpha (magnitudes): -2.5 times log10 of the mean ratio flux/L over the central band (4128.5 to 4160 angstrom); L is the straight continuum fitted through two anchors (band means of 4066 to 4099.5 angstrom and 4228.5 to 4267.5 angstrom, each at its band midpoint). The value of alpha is 0.101 mag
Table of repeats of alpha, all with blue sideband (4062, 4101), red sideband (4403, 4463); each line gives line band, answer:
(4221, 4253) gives 0.11 mag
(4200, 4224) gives 0.08 mag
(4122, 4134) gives 0.11 mag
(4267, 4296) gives 0.10 mag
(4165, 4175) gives 0.09 mag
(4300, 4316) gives 0.39 mag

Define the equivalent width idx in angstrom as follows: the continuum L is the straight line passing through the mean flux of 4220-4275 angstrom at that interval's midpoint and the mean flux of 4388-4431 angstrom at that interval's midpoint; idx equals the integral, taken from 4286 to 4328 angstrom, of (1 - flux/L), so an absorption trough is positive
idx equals 5.9 angstrom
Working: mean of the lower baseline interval 10.4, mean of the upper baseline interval 12.4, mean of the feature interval 9.58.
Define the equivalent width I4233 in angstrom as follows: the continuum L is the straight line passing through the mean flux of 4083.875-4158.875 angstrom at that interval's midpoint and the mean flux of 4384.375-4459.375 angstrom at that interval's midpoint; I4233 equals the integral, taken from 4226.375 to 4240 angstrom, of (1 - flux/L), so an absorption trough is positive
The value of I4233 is 1.0 angstrom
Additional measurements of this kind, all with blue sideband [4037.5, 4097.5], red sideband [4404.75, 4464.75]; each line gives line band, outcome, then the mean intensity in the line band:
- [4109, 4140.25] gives 2.13 angstrom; 9.68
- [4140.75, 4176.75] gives 4.12 angstrom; 9.46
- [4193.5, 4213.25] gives 1.77 angstrom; 10.1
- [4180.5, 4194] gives 1.02 angstrom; 10.1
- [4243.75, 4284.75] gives 2.53 angstrom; 10.9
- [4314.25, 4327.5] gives 0.49 angstrom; 11.6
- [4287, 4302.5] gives 3.86 angstrom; 8.89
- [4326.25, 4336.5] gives 0.23 angstrom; 11.9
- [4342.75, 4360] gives 0.17 angstrom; 12.2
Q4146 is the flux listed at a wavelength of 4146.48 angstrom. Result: 8.691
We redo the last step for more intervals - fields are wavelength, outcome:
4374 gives 11.36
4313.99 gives 10.43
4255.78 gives 11.45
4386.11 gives 10.88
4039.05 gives 10.33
